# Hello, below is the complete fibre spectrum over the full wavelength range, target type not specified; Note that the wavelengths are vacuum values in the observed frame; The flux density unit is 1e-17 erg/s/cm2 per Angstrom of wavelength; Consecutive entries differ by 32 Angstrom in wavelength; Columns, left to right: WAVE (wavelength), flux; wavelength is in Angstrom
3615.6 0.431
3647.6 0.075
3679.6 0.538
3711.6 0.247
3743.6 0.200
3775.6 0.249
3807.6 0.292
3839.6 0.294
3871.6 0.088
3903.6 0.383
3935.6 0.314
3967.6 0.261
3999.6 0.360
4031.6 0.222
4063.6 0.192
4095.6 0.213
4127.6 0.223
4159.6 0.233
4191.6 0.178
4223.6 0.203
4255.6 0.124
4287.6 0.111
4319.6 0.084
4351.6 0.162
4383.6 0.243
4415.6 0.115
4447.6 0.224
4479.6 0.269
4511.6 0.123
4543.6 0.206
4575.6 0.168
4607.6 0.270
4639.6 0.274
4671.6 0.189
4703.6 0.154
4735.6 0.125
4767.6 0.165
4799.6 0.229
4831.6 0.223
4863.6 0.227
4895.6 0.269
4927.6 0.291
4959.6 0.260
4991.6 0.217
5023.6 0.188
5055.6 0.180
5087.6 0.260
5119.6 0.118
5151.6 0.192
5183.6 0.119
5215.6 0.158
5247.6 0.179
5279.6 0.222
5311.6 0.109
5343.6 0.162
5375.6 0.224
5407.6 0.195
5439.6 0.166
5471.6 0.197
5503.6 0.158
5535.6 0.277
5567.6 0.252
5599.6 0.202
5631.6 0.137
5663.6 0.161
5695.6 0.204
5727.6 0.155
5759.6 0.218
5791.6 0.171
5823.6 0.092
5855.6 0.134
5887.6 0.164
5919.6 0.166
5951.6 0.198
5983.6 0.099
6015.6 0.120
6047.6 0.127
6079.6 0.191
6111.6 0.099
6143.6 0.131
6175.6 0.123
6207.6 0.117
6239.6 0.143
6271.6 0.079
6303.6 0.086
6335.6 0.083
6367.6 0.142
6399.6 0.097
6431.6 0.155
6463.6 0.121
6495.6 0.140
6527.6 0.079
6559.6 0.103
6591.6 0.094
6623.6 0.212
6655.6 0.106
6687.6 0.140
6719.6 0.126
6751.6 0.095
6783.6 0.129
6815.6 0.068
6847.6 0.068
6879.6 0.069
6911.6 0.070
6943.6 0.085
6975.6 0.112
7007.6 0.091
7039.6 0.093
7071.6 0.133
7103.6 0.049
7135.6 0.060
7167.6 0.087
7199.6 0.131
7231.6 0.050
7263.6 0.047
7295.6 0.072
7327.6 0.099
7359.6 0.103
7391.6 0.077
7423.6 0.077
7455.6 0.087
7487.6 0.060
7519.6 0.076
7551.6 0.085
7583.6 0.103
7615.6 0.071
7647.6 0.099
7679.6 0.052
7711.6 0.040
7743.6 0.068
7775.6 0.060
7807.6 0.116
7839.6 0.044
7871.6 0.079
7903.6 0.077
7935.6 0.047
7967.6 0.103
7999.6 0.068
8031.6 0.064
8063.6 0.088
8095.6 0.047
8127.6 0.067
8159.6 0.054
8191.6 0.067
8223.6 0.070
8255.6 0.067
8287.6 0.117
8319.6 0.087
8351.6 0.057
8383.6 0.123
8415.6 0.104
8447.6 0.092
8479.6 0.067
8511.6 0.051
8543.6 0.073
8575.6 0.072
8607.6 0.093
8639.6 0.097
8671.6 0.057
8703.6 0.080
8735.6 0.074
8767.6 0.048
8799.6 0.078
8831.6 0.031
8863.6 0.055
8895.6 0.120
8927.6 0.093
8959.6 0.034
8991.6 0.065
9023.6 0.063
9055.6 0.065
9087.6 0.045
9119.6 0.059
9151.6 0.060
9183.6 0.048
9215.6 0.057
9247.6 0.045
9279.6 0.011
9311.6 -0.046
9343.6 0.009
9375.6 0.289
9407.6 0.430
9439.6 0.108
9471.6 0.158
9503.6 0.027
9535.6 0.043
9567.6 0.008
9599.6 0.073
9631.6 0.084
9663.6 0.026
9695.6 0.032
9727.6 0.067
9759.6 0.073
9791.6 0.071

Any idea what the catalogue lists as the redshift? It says 1.52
